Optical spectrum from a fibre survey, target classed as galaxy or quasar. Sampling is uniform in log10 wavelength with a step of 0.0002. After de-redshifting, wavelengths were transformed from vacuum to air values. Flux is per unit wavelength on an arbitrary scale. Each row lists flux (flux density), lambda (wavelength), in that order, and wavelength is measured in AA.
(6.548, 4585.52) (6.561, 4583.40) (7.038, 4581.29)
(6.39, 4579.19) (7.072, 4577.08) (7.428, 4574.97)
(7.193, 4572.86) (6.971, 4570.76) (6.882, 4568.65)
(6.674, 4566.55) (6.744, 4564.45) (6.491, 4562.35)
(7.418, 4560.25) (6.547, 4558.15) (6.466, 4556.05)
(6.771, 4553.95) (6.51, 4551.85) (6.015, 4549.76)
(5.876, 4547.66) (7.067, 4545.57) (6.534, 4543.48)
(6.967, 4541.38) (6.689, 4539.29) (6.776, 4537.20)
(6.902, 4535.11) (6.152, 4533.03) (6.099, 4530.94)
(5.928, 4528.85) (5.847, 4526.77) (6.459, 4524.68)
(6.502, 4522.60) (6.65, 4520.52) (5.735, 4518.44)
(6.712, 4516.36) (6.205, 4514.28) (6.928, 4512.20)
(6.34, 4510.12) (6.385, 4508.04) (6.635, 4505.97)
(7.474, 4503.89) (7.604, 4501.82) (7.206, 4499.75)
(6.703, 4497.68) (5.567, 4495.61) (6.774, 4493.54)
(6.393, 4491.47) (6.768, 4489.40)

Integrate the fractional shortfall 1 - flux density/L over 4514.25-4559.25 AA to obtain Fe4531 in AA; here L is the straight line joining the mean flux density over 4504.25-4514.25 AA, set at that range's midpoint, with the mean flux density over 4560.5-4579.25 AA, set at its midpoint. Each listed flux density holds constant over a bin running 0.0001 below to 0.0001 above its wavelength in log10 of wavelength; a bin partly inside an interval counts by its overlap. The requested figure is 2.05 AA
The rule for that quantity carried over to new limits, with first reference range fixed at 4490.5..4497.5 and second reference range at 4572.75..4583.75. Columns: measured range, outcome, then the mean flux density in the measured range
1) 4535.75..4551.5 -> 0.3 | 6.57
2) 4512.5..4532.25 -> 0.8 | 6.26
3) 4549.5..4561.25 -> 0.2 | 6.66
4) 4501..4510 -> -0.8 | 6.94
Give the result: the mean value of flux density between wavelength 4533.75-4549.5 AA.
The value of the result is 6.64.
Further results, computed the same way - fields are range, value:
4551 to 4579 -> 6.85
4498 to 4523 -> 6.7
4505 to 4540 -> 6.41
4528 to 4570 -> 6.58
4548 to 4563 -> 6.57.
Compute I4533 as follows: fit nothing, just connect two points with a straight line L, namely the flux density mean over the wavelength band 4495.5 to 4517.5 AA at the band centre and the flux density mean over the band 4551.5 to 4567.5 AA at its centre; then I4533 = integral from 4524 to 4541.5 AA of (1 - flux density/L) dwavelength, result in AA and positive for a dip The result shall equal 0.9 AA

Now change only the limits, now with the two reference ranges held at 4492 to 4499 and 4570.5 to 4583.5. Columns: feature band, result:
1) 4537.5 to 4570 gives 0.8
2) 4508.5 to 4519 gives 0.2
